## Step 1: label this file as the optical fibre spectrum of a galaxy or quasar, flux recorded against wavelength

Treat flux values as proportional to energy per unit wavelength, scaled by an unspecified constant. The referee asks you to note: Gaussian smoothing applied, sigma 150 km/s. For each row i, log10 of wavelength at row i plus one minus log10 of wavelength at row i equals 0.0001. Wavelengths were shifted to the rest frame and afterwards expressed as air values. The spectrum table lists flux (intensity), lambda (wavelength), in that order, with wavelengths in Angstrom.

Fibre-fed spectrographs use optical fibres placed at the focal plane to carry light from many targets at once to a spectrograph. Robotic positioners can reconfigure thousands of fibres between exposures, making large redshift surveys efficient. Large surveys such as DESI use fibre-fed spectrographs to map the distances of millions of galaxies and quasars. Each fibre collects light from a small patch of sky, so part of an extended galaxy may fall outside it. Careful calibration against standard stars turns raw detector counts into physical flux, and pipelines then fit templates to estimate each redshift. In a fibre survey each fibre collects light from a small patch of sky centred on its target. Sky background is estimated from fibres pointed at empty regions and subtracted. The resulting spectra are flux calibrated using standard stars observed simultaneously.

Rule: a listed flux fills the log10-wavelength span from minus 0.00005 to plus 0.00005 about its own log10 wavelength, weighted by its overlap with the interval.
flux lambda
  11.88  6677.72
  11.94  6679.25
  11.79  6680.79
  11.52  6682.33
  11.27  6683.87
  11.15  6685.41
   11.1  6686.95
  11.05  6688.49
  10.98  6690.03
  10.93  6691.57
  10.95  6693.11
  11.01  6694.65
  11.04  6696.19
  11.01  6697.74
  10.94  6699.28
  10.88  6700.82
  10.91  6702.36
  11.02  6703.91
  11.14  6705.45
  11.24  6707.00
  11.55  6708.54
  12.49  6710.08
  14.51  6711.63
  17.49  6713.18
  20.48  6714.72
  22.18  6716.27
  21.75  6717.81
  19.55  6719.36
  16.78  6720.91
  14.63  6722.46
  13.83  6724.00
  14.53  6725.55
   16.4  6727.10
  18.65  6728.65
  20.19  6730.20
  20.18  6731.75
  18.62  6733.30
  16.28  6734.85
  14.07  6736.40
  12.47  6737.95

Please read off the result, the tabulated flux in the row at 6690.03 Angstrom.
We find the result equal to 10.98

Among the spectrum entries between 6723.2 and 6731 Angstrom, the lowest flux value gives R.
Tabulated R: 13.83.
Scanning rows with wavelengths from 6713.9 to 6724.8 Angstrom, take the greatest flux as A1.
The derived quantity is 22.18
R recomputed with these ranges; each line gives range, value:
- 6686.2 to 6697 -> 10.93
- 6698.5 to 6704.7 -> 10.88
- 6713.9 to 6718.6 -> 20.48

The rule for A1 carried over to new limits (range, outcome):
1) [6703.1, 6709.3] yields 11.55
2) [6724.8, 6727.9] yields 16.4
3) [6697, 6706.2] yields 11.14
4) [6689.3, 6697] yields 11.04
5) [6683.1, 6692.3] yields 11.27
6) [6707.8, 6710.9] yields 12.49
